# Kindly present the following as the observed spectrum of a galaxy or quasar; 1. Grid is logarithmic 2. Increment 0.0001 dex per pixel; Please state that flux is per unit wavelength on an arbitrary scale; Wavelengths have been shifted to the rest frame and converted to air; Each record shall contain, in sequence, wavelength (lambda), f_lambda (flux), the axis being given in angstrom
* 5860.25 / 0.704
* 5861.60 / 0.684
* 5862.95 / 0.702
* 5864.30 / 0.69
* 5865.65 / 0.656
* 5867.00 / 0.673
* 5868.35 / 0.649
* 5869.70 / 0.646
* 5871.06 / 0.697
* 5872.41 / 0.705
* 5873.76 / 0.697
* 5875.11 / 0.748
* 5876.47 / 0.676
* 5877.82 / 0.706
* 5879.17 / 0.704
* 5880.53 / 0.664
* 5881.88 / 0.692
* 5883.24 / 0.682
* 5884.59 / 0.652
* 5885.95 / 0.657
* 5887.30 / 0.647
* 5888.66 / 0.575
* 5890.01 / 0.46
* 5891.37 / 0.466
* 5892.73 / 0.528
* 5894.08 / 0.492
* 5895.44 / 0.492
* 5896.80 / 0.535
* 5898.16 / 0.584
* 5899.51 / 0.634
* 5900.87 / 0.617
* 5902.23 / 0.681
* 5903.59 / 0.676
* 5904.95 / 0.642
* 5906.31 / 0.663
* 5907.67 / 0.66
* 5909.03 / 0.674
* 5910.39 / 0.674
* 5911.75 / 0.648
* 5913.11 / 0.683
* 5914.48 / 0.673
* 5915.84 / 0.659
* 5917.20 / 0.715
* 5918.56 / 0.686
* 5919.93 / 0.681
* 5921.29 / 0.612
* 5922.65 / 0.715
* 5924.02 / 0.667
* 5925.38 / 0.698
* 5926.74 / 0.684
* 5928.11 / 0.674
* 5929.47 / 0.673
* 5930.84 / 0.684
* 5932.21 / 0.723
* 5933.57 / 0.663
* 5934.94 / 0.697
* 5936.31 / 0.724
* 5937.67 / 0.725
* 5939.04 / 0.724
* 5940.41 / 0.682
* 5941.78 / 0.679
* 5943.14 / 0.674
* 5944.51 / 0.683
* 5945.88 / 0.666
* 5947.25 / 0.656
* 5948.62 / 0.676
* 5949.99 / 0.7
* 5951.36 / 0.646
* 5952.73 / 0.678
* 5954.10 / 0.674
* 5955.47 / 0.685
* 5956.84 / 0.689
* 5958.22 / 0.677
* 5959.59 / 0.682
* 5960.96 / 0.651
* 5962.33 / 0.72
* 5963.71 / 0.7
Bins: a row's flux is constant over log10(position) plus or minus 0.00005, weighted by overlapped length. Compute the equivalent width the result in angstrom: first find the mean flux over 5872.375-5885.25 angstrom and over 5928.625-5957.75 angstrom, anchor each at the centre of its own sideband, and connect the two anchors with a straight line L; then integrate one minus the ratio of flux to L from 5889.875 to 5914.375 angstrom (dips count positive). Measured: 2.99 angstrom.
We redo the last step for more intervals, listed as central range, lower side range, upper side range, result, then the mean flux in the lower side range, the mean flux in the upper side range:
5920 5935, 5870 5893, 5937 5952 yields -0.2 angstrom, 0.646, 0.683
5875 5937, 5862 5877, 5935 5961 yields 3.3 angstrom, 0.685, 0.684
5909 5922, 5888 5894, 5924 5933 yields -1.0 angstrom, 0.506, 0.688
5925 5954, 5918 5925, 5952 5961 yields -0.4 angstrom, 0.673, 0.678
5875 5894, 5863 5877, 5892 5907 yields 0.5 angstrom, 0.684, 0.595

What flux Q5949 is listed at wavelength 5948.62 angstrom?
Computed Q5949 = 0.676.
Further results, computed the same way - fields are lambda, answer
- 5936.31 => 0.724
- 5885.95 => 0.657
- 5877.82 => 0.706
